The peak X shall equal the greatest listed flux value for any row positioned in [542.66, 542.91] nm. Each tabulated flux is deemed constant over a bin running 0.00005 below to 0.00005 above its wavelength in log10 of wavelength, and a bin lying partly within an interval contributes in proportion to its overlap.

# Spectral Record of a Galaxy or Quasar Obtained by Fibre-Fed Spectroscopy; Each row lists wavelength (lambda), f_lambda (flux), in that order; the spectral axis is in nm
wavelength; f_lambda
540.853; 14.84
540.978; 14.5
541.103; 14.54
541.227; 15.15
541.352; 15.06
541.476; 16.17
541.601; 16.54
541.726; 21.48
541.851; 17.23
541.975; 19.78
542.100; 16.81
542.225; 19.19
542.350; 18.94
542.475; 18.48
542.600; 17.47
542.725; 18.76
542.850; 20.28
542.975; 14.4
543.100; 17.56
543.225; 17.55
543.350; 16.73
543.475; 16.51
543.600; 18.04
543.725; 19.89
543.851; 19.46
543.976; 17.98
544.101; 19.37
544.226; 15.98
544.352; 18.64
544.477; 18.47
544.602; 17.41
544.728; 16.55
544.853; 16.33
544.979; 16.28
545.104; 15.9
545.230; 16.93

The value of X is 20.28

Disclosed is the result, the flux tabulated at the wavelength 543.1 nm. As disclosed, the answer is 17.56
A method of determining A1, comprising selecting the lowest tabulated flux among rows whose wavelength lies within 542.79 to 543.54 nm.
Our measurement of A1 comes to 14.4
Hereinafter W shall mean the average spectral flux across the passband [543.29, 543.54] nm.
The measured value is 16.7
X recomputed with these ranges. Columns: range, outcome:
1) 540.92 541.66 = 16.54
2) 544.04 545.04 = 19.37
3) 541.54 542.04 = 21.48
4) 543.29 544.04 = 19.89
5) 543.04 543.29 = 17.56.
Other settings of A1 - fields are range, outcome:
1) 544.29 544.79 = 16.55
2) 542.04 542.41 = 16.81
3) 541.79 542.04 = 17.23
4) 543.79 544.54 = 15.98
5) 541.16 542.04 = 15.06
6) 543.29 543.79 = 16.51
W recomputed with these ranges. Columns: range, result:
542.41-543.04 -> 17.9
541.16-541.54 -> 15.5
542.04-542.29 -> 18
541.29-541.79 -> 17.3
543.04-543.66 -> 17.3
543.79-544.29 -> 18.2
